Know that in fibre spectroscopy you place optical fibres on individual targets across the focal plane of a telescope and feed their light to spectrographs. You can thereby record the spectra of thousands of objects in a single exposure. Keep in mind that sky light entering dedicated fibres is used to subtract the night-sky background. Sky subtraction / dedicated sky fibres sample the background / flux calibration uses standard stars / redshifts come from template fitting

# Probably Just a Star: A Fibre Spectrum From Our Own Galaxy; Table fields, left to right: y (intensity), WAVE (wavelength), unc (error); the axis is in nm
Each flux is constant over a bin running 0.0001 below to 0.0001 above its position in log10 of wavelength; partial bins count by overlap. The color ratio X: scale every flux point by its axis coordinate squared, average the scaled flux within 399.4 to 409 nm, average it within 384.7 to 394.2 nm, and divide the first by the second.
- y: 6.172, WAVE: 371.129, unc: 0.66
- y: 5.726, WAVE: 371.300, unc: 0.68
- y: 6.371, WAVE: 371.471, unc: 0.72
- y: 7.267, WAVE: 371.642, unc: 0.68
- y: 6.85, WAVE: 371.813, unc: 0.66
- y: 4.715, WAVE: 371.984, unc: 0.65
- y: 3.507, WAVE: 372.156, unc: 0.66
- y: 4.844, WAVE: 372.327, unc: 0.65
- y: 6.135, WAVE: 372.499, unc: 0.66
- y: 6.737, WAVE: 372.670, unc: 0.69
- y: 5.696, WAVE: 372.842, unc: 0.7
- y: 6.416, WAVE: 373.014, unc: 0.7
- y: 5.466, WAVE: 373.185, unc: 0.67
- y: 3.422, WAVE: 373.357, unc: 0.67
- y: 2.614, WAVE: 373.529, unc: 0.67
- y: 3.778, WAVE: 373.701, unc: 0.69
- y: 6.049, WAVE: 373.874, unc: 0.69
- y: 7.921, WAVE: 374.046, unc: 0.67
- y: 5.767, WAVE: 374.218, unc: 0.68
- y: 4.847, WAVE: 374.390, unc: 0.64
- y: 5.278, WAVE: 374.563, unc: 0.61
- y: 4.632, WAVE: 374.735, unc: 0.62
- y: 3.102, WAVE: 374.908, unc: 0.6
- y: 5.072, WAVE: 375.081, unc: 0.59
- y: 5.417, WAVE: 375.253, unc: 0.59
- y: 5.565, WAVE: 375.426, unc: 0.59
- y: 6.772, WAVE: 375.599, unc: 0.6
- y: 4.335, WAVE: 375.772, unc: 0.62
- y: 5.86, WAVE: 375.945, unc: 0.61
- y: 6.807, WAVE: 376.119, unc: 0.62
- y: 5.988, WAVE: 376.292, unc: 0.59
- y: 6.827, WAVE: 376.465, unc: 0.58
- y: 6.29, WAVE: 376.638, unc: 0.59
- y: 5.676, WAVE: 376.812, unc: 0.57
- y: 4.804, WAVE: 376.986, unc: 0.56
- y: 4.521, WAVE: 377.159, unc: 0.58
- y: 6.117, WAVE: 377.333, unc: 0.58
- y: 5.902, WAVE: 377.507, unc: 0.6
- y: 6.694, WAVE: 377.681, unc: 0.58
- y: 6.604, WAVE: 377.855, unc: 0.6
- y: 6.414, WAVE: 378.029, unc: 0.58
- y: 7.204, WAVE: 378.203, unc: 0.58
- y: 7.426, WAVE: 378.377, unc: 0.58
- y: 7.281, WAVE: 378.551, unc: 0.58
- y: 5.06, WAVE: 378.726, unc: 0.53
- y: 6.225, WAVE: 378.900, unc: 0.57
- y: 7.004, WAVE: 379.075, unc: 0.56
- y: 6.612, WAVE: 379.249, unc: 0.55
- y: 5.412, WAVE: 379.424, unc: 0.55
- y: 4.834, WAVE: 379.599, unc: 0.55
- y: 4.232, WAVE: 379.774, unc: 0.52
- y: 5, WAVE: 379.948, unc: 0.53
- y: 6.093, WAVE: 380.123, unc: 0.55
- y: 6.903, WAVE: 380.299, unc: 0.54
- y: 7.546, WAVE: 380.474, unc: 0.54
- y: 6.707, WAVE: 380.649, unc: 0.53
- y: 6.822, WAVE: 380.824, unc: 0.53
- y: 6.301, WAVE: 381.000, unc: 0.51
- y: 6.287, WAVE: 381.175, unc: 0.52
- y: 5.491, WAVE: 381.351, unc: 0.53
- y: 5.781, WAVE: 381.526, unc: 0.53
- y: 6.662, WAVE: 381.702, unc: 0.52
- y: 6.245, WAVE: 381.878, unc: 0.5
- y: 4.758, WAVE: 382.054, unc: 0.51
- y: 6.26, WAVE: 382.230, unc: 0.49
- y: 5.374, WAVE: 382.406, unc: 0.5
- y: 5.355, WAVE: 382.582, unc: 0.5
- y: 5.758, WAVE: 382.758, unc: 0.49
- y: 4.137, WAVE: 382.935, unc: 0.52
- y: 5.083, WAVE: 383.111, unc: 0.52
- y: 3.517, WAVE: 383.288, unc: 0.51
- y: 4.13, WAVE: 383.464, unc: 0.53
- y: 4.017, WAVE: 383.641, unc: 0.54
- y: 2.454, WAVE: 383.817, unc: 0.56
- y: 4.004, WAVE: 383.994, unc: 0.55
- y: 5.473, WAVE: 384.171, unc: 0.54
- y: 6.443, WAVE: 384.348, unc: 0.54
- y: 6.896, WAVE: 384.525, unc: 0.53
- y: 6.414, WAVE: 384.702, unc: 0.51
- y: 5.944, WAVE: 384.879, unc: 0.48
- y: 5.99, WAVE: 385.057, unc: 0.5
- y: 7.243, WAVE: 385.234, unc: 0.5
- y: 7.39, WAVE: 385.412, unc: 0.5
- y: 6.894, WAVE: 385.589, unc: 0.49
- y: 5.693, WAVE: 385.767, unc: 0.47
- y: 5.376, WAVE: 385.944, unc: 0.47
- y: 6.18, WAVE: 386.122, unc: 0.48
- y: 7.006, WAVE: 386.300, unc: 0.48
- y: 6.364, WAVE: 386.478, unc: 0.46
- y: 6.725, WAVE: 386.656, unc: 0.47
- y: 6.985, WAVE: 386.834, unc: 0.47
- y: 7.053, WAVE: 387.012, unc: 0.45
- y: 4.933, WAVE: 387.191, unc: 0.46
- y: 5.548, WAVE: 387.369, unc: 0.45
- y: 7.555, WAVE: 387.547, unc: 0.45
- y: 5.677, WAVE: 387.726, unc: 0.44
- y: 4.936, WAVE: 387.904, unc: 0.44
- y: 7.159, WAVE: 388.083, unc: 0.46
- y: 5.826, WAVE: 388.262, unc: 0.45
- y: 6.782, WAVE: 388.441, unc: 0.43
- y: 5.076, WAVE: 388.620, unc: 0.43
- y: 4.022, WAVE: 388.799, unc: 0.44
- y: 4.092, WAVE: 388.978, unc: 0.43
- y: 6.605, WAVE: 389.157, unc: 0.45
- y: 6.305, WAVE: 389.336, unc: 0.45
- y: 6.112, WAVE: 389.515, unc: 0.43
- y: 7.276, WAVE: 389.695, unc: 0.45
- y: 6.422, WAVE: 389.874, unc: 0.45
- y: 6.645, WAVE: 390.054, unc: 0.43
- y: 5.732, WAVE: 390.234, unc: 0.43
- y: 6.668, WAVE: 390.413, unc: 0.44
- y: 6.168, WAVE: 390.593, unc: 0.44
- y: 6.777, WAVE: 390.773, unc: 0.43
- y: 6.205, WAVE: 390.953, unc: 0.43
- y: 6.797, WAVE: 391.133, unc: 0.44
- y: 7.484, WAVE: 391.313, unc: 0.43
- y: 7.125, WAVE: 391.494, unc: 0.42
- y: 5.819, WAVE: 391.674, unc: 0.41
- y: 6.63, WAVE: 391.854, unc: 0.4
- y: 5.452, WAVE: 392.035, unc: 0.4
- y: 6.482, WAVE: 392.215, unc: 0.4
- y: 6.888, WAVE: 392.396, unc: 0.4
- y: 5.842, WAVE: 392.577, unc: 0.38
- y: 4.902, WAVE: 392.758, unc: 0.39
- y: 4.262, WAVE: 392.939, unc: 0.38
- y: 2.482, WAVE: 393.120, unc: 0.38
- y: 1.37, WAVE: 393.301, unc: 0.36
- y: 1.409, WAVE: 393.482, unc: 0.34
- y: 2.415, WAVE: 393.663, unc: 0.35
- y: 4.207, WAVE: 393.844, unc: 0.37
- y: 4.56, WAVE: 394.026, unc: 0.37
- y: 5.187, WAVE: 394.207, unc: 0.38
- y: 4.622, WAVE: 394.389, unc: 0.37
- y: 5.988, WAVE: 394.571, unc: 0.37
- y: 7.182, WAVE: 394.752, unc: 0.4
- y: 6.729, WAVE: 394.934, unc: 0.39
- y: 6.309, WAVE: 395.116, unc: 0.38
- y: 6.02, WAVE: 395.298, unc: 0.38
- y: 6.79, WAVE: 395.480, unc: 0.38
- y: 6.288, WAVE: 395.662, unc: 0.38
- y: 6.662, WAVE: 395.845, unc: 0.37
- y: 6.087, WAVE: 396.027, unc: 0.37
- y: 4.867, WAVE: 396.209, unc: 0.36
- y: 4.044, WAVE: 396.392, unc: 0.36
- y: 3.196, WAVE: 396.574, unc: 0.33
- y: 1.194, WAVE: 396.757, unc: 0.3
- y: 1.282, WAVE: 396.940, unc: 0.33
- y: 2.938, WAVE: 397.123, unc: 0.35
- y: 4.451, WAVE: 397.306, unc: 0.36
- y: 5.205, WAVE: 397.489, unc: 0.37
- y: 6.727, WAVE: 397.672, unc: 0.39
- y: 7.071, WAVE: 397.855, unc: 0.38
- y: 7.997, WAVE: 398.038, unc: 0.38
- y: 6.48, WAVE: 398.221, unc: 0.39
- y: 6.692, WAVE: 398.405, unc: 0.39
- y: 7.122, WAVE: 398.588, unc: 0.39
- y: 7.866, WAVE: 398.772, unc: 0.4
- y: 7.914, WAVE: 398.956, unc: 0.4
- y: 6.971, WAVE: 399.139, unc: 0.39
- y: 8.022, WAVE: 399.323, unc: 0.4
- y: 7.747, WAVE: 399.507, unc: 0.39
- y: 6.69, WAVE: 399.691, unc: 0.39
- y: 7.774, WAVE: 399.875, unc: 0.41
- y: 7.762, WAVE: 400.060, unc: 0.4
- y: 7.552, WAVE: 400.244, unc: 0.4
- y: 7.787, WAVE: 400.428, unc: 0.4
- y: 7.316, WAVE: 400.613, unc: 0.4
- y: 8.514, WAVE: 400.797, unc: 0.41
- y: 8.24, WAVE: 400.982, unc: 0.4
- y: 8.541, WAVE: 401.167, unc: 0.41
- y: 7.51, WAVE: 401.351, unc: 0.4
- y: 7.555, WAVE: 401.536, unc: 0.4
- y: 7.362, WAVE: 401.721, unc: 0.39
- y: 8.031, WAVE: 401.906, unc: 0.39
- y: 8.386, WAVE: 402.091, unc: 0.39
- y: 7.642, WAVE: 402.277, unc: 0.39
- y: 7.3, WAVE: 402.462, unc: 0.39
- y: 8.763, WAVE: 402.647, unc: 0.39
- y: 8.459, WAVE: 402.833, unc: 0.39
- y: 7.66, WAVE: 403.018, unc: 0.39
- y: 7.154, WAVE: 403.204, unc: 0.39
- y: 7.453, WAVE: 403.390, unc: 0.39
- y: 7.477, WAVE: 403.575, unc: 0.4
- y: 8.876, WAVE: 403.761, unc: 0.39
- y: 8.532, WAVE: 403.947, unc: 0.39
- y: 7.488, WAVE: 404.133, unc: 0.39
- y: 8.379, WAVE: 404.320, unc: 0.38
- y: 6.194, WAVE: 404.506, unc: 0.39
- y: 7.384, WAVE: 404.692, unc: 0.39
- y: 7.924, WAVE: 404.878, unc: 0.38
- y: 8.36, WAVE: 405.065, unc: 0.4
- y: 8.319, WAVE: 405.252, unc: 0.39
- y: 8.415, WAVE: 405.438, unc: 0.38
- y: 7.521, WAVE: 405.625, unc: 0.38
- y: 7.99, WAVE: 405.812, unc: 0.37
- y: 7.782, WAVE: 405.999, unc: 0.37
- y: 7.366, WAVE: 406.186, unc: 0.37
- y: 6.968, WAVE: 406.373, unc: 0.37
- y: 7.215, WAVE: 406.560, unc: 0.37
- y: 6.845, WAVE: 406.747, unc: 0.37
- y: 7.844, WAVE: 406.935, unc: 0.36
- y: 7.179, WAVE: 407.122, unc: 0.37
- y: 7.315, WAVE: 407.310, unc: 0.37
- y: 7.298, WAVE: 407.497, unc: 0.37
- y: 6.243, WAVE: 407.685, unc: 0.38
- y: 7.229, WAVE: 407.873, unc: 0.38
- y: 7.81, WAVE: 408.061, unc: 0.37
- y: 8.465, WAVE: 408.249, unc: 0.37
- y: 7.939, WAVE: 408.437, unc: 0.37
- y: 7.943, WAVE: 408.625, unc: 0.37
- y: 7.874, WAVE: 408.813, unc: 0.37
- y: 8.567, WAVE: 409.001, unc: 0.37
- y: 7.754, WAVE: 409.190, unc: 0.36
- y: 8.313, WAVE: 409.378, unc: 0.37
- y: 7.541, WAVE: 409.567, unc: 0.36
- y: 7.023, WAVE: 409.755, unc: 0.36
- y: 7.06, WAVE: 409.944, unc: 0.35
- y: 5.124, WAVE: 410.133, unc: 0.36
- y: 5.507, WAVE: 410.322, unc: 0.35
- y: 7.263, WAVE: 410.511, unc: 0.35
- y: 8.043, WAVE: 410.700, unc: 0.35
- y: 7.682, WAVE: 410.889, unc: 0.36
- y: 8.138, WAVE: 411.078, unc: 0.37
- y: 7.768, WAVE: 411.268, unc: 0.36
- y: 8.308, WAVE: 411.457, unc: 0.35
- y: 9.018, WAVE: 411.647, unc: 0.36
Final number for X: 1.44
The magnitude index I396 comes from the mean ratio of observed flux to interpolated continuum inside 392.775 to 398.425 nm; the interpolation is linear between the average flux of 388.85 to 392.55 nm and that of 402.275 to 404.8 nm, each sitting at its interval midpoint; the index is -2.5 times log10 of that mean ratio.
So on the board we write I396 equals 0.39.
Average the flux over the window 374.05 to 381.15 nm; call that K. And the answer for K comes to 5.93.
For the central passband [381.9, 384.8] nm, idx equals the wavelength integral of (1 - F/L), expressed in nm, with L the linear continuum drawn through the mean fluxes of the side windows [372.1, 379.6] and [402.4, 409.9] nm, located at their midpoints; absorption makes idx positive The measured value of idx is 0.54 nm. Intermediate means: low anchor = 5.68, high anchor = 7.7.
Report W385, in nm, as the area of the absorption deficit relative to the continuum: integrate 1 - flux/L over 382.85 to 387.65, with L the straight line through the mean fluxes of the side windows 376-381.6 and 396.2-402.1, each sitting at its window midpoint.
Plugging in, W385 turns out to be 0.403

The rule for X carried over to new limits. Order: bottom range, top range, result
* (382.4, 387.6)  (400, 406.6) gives 1.50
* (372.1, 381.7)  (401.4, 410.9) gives 1.53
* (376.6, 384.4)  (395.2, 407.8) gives 1.38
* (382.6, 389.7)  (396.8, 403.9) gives 1.34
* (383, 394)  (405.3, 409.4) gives 1.49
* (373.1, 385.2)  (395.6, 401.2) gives 1.25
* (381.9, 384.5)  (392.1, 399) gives 1.14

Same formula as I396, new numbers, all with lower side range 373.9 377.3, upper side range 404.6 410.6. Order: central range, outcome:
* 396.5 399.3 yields 0.23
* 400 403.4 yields -0.11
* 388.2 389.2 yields 0.19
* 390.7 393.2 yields 0.10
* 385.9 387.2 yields -0.04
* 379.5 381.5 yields -0.03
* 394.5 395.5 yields 0.04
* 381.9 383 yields 0.12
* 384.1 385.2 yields -0.03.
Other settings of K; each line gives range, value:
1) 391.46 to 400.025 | 5.54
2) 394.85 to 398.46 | 5.33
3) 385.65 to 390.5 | 6.11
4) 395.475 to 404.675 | 6.89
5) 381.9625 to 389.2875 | 5.69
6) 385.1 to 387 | 6.59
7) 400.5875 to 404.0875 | 7.94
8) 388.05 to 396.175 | 5.67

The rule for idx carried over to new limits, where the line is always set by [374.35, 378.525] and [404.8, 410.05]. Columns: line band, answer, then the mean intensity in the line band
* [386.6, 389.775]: 0.23 nm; 6.03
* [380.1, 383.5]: 0.18 nm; 5.78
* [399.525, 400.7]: -0.05 nm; 7.49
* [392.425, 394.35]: 0.85 nm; 3.79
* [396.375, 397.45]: 0.63 nm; 2.88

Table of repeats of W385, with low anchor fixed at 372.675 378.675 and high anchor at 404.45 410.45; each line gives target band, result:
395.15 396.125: 0.06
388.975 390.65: 0.04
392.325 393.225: 0.25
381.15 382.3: 0.02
